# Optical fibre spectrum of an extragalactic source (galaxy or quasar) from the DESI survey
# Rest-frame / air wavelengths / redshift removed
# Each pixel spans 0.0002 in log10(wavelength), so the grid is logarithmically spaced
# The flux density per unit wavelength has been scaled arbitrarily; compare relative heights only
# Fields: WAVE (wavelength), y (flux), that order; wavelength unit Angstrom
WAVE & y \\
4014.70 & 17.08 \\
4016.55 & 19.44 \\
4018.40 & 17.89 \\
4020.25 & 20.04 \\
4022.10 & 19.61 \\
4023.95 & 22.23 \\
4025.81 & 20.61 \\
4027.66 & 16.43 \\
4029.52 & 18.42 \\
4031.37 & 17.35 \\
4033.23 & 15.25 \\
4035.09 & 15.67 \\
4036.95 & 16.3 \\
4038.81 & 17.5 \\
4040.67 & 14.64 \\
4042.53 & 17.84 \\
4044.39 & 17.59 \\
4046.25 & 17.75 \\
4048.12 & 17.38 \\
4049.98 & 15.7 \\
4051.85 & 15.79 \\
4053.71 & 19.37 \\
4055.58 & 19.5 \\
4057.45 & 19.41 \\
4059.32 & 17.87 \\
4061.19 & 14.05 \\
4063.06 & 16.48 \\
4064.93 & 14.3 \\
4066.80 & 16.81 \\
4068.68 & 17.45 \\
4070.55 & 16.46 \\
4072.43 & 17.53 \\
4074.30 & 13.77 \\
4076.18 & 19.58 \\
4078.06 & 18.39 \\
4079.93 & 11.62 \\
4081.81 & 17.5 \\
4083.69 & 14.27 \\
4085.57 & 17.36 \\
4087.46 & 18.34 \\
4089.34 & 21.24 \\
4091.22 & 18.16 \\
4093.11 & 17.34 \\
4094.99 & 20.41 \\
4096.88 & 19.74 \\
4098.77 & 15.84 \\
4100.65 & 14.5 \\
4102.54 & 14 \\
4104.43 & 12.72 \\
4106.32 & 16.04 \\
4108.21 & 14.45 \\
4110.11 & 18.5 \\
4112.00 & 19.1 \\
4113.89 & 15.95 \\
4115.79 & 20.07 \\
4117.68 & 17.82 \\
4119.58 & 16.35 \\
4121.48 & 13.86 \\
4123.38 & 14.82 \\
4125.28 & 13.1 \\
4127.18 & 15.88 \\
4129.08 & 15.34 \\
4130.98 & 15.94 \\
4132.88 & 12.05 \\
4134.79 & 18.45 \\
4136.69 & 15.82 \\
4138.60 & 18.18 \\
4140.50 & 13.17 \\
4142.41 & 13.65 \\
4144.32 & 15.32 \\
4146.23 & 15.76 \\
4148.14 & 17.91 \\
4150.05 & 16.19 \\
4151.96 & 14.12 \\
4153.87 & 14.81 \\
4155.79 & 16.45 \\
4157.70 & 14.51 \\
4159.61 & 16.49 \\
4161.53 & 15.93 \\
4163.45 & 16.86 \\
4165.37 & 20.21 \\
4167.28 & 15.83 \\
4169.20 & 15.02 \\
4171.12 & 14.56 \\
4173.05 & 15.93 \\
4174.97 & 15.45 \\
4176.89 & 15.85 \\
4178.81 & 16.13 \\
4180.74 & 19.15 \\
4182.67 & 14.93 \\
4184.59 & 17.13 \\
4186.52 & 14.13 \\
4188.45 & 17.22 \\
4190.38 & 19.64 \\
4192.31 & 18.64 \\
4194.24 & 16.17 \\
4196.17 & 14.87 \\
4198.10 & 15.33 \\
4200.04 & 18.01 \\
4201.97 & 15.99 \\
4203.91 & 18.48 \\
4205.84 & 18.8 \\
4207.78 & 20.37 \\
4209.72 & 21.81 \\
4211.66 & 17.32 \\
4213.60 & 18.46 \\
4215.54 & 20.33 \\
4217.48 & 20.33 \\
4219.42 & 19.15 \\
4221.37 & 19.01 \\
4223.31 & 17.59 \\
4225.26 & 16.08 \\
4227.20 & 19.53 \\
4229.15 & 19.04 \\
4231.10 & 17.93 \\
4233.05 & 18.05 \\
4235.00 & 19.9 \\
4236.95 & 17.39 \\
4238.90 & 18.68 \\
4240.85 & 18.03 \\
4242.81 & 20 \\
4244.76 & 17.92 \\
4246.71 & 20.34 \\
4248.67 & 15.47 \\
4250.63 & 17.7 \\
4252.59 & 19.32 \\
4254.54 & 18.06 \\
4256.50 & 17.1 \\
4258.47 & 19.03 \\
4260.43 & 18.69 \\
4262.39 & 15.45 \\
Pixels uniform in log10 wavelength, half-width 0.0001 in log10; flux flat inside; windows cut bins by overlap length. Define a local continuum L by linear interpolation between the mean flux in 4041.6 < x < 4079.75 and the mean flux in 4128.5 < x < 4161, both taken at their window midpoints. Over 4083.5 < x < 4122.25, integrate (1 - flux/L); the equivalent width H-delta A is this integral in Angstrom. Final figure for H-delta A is -1.7 Angstrom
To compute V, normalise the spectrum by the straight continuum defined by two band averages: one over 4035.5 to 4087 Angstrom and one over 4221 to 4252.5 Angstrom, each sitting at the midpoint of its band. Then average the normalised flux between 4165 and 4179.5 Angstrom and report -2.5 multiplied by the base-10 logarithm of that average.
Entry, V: 0.11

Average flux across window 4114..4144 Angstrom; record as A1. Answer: 15.6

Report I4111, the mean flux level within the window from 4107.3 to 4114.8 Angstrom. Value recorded 17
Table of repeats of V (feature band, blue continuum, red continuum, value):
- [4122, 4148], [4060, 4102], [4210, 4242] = 0.15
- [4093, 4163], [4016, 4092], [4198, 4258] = 0.12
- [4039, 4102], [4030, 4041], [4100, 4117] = -0.05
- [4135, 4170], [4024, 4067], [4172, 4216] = 0.09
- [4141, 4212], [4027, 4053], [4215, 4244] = 0.10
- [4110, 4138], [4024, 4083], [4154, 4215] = 0.05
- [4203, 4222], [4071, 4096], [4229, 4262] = -0.07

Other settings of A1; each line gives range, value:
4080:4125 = 16.7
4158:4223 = 17.4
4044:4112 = 16.9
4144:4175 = 16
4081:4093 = 17.8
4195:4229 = 18.3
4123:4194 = 16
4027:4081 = 16.8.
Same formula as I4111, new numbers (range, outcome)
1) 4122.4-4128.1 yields 14.6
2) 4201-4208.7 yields 18.4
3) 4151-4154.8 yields 14.5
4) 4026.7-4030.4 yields 17.4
